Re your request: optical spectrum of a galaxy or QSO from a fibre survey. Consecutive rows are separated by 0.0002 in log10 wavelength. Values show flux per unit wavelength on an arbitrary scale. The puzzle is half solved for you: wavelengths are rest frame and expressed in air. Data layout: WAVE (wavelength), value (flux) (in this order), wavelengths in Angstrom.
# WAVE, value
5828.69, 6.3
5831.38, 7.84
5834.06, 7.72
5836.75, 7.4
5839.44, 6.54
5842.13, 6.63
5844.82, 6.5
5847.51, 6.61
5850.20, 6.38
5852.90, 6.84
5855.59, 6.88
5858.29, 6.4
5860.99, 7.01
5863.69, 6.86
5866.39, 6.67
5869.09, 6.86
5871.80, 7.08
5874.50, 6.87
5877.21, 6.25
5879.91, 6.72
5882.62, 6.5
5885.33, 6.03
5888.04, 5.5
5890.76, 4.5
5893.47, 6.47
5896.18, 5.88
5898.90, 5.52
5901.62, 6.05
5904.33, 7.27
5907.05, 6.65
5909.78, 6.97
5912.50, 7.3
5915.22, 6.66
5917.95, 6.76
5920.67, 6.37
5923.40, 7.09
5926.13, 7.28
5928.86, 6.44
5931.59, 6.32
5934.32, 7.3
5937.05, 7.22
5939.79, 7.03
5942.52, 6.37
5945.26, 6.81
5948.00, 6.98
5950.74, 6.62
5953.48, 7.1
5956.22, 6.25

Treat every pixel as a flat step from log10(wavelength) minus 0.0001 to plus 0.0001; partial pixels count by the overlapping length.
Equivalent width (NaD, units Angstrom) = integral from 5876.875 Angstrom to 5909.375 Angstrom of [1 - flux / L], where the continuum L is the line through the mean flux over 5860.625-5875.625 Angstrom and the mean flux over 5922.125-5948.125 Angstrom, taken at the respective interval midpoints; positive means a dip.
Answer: 3.5 Angstrom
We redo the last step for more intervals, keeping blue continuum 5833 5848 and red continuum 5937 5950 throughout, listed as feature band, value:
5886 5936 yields 2.9 Angstrom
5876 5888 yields 1.0 Angstrom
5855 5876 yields 0.2 Angstrom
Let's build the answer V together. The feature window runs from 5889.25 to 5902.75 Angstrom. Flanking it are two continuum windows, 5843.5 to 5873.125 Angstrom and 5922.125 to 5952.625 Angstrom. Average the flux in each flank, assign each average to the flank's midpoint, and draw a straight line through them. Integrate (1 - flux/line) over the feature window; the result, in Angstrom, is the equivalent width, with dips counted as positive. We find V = 2.2 Angstrom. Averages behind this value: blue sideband 6.74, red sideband 6.86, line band 5.67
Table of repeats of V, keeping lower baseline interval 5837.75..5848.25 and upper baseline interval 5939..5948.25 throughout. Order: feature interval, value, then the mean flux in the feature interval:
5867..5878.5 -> -0.2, 6.76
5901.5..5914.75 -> -0.4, 6.91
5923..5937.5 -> -0.4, 6.92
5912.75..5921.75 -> 0.0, 6.69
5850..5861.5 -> -0.2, 6.71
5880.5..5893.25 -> 1.7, 5.77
